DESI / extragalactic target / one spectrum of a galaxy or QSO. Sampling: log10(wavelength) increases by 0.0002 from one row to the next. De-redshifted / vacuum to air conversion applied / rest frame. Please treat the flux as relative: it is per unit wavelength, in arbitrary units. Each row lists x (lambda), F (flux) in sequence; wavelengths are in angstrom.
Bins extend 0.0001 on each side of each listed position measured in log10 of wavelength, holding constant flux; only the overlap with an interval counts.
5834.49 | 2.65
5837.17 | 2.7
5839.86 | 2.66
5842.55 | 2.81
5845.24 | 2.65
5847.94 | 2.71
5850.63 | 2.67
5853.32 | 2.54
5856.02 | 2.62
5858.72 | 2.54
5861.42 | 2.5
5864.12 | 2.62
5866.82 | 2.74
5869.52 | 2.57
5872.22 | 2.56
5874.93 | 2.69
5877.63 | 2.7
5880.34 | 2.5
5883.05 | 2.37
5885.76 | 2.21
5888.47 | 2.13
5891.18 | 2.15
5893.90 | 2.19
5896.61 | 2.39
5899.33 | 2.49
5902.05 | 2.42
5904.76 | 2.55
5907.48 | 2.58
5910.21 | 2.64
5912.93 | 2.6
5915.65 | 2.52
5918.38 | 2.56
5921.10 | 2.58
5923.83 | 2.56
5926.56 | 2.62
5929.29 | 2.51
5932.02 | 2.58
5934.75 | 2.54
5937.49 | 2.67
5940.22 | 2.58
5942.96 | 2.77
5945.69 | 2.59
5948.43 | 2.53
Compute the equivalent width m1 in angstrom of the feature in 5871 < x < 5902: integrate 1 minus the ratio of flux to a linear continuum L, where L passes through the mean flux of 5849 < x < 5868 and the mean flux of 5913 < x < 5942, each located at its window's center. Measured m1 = 2.3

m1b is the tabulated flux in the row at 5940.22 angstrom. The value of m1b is 2.58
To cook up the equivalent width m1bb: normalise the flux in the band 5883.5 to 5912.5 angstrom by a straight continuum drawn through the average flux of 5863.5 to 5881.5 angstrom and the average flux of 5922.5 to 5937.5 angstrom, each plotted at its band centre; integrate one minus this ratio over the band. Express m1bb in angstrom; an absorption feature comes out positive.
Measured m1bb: 2.5 angstrom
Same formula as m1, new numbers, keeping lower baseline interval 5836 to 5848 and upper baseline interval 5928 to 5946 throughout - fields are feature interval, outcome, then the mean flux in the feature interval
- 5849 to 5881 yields 0.9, 2.61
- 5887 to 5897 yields 1.7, 2.2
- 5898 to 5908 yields 0.5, 2.51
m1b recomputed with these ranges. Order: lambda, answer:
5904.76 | 2.55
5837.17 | 2.7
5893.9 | 2.19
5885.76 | 2.21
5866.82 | 2.74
